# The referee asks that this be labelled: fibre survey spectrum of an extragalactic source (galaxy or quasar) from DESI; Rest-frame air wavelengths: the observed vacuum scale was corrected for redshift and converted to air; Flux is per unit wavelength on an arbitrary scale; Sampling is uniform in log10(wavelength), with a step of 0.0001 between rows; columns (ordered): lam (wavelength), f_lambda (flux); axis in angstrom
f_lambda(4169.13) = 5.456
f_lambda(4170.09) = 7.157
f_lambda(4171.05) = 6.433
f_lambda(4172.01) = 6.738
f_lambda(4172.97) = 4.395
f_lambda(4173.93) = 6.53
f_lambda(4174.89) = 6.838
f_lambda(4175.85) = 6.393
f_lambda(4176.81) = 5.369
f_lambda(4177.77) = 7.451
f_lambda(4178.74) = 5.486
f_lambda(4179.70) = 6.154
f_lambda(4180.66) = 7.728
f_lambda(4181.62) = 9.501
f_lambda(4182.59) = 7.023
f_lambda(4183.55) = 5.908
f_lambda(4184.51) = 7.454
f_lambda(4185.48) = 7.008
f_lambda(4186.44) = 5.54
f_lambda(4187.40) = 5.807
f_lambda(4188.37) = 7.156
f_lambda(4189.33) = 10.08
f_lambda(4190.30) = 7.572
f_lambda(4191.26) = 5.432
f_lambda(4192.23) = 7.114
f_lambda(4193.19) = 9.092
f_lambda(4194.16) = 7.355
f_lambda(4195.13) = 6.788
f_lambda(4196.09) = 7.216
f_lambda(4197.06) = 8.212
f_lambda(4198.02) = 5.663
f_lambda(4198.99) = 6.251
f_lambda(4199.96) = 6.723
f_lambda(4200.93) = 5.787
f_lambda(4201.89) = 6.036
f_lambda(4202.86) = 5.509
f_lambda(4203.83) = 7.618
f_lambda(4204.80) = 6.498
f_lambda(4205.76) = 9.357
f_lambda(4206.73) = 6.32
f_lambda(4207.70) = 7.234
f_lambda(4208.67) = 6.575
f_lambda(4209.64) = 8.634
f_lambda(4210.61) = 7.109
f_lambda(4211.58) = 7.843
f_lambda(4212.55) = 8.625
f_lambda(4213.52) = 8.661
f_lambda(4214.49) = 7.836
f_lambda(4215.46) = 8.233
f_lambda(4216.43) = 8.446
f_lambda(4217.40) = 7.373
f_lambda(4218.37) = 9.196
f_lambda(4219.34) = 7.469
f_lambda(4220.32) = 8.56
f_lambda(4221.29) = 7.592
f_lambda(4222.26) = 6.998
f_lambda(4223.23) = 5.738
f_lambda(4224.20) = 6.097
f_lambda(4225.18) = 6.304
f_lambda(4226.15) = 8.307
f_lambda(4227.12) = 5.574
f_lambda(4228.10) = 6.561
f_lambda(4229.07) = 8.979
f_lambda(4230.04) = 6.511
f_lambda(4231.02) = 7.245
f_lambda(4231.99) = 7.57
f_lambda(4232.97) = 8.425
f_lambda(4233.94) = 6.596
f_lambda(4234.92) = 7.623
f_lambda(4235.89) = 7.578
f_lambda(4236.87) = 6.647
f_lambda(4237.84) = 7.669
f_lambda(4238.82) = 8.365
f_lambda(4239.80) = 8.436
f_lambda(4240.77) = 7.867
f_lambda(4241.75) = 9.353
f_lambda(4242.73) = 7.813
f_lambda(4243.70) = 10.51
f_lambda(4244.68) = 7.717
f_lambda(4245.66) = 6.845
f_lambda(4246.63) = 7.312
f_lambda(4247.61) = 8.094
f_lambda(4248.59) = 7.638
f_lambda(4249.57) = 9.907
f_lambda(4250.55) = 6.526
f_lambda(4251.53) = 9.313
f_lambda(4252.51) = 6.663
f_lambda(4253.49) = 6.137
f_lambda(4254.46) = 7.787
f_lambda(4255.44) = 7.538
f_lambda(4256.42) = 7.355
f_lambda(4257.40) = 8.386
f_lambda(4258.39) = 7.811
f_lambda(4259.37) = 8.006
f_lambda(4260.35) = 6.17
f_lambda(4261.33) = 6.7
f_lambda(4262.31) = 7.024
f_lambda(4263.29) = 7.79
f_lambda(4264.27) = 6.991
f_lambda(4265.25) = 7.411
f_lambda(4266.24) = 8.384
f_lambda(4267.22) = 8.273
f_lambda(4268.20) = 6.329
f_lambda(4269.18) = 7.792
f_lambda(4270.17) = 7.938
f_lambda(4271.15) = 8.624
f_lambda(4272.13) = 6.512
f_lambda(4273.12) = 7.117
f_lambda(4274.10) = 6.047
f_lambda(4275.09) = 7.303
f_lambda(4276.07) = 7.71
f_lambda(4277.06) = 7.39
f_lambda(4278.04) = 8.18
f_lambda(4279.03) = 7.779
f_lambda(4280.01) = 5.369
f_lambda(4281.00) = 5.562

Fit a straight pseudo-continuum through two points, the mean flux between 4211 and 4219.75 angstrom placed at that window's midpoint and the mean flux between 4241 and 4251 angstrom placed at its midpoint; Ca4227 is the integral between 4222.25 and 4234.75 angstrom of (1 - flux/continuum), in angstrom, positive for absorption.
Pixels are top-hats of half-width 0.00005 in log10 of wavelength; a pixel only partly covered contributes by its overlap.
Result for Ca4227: 1.8 angstrom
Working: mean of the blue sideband 8.19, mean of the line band 7.01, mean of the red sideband 8.17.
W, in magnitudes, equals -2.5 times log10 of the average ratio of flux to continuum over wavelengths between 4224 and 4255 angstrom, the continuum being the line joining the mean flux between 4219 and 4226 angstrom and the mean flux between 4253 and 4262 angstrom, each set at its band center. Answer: -0.07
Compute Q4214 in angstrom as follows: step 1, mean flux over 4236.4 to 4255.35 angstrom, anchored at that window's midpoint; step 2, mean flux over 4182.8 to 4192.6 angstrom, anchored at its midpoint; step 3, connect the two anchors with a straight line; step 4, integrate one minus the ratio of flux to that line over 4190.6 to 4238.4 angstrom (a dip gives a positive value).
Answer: 0.57 angstrom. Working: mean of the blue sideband 6.91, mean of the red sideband 7.92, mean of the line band 7.28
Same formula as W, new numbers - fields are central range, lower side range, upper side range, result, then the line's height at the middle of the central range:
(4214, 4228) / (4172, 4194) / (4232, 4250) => 0.03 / 7.61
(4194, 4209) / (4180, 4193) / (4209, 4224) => 0.11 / 7.53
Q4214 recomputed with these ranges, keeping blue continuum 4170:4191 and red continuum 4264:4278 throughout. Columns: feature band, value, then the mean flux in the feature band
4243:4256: -1.0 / 7.85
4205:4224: -1.9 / 7.74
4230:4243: -1.0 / 7.73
